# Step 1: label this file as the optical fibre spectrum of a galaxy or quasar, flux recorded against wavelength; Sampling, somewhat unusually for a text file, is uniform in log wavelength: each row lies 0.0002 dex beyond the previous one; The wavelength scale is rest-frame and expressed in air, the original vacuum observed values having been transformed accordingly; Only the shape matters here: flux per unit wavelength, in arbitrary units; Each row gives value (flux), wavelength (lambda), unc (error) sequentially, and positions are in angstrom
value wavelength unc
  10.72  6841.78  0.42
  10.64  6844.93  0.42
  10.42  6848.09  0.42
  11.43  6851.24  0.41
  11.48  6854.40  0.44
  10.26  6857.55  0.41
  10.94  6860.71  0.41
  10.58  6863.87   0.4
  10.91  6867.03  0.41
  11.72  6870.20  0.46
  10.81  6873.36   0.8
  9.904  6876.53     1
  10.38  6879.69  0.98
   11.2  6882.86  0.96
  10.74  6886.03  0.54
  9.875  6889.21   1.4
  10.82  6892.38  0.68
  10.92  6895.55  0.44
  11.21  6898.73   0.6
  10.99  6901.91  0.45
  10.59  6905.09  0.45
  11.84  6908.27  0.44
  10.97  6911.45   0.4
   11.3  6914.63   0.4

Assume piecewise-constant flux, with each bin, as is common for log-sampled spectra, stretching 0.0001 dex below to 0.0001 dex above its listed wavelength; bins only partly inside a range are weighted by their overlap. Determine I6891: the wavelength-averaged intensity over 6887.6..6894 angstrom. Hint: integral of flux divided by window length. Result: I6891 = 10.4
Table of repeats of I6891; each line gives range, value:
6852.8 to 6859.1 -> 10.9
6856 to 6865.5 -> 10.6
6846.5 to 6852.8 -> 10.9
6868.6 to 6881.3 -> 10.7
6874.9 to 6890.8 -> 10.4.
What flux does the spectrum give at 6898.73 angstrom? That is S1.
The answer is 11.21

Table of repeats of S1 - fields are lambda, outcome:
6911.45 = 10.97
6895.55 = 10.92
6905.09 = 10.59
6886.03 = 10.74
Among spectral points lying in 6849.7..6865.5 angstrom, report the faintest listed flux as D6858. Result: 10.26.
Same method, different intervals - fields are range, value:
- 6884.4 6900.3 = 9.875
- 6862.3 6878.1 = 9.904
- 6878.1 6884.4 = 10.38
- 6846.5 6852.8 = 10.42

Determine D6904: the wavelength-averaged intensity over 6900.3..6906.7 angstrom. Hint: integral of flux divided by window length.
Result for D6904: 10.8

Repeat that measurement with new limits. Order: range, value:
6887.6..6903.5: 10.8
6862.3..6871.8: 11.1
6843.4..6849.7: 10.5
